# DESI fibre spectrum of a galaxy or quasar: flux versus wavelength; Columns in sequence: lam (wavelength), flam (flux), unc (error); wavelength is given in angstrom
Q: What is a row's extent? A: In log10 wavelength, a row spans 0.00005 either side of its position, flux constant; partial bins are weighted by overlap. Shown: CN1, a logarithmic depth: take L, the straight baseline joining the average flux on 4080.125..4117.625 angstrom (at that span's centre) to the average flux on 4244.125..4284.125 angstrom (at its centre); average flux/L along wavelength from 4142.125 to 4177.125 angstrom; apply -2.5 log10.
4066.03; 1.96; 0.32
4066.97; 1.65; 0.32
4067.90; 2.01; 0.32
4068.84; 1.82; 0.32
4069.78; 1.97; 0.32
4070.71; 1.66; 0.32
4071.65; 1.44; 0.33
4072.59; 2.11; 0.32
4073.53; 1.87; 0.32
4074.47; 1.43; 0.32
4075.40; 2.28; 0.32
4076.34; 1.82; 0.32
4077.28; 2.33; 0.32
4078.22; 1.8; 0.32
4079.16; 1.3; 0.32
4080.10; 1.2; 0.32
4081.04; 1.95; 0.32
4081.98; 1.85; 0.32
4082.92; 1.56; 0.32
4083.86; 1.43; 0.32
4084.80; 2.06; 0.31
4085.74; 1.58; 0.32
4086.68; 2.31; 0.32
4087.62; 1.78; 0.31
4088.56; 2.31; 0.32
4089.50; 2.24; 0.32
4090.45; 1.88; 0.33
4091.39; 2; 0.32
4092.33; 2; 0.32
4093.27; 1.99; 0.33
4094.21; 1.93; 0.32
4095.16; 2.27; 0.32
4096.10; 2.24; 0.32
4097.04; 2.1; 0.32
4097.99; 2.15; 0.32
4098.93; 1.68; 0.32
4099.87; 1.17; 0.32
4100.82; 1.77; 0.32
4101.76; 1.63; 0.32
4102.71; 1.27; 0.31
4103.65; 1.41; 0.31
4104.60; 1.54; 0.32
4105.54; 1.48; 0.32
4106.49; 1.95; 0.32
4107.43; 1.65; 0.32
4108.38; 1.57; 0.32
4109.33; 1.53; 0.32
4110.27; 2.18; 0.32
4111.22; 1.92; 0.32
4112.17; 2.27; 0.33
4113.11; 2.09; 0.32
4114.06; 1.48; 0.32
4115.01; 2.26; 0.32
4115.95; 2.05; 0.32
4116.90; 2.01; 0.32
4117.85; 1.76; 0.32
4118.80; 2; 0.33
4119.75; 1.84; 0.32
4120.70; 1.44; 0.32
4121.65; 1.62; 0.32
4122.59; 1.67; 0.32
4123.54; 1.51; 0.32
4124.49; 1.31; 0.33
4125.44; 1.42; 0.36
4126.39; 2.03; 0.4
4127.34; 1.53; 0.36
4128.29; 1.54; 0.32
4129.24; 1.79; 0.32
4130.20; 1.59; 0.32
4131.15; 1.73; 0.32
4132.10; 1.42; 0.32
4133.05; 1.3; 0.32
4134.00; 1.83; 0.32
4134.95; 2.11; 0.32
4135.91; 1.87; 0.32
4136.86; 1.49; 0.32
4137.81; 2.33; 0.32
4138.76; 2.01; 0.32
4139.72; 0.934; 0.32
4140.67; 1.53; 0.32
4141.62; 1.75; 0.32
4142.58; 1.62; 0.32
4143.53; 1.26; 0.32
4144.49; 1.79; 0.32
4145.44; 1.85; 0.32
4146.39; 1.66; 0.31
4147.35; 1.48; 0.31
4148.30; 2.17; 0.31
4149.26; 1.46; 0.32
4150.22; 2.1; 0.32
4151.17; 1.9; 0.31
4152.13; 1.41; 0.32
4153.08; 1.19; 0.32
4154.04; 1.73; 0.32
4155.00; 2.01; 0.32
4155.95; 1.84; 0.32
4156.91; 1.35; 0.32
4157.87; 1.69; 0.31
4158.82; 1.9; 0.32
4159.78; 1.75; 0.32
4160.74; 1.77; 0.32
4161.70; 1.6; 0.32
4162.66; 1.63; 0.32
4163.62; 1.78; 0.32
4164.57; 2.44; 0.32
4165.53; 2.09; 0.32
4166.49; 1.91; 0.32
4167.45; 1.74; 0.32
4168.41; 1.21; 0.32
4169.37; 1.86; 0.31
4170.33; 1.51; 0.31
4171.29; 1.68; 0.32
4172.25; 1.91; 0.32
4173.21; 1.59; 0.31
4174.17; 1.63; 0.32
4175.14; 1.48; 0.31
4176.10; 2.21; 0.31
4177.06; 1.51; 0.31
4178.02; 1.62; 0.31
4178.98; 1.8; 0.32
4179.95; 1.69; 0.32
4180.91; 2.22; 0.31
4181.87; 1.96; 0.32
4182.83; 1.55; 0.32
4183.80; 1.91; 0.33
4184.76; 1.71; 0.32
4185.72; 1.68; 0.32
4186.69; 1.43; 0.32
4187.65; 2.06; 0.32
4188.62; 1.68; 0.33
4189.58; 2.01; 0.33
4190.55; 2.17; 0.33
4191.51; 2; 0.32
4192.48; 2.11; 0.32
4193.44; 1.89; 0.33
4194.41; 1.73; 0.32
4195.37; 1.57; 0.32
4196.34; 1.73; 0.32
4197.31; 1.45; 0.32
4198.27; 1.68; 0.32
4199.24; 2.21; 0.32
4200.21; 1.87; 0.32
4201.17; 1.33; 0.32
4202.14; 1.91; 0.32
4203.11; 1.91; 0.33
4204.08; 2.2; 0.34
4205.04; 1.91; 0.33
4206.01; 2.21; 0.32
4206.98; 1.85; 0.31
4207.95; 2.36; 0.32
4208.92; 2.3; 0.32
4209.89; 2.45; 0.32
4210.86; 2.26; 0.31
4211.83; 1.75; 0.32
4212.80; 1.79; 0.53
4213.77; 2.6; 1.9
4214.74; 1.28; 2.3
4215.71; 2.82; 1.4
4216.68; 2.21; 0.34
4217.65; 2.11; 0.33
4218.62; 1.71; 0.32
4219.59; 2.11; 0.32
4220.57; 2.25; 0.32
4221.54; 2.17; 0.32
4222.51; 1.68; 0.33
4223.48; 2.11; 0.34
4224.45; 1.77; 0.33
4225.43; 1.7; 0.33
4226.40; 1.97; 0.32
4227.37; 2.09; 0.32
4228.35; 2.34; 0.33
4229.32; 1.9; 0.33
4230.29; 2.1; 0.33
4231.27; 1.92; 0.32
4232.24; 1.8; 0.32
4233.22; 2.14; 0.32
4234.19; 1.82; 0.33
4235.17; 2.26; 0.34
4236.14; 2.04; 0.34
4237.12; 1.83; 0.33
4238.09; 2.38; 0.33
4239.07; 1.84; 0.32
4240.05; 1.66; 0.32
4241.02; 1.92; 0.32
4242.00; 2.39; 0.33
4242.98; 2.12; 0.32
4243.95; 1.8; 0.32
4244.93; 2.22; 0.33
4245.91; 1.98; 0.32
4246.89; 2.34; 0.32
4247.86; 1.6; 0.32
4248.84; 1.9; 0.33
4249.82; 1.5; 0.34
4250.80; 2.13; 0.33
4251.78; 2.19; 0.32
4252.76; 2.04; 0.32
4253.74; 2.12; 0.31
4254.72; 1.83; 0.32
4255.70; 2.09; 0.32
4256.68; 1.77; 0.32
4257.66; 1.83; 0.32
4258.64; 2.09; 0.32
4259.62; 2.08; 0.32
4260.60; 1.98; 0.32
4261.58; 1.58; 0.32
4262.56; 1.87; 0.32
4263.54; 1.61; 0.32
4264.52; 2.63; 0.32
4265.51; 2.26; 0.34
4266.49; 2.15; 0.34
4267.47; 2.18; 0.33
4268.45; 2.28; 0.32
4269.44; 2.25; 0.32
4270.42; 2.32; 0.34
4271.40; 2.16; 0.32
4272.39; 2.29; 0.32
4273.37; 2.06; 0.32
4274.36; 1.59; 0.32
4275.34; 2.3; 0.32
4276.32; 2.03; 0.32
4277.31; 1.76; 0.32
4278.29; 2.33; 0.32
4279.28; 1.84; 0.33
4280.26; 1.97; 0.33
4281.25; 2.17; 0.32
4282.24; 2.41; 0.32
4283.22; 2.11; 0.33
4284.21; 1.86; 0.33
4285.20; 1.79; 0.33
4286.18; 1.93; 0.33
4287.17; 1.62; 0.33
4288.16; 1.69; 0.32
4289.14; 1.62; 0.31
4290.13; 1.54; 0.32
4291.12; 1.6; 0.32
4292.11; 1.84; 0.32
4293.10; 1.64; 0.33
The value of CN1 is 0.12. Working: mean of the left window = 1.85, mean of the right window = 2.04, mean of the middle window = 1.72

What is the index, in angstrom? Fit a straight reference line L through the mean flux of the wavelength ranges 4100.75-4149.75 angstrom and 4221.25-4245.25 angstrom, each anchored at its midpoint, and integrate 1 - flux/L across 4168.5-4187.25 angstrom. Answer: 1.2 angstrom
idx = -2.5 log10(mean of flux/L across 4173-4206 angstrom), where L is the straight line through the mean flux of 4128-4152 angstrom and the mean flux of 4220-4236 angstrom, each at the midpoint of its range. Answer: 0.033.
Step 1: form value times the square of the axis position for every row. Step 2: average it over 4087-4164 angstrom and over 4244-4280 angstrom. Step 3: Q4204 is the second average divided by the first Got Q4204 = 1.2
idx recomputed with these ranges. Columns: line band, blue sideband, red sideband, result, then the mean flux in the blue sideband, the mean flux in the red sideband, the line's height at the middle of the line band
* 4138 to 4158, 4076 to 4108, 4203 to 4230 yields 0.16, 1.81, 2.07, 1.93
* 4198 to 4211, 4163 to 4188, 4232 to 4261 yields -0.09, 1.77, 1.99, 1.86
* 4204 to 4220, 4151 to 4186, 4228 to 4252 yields -0.12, 1.74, 2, 1.9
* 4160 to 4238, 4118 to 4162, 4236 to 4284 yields -0.03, 1.68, 2.04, 1.85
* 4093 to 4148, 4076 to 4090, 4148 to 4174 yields 0.04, 1.83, 1.74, 1.79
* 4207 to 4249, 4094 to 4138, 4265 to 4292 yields -0.06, 1.76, 2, 1.92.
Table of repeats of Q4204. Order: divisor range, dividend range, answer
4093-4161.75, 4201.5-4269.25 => 1.23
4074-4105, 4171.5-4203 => 1.03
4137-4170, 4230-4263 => 1.20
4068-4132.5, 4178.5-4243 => 1.15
